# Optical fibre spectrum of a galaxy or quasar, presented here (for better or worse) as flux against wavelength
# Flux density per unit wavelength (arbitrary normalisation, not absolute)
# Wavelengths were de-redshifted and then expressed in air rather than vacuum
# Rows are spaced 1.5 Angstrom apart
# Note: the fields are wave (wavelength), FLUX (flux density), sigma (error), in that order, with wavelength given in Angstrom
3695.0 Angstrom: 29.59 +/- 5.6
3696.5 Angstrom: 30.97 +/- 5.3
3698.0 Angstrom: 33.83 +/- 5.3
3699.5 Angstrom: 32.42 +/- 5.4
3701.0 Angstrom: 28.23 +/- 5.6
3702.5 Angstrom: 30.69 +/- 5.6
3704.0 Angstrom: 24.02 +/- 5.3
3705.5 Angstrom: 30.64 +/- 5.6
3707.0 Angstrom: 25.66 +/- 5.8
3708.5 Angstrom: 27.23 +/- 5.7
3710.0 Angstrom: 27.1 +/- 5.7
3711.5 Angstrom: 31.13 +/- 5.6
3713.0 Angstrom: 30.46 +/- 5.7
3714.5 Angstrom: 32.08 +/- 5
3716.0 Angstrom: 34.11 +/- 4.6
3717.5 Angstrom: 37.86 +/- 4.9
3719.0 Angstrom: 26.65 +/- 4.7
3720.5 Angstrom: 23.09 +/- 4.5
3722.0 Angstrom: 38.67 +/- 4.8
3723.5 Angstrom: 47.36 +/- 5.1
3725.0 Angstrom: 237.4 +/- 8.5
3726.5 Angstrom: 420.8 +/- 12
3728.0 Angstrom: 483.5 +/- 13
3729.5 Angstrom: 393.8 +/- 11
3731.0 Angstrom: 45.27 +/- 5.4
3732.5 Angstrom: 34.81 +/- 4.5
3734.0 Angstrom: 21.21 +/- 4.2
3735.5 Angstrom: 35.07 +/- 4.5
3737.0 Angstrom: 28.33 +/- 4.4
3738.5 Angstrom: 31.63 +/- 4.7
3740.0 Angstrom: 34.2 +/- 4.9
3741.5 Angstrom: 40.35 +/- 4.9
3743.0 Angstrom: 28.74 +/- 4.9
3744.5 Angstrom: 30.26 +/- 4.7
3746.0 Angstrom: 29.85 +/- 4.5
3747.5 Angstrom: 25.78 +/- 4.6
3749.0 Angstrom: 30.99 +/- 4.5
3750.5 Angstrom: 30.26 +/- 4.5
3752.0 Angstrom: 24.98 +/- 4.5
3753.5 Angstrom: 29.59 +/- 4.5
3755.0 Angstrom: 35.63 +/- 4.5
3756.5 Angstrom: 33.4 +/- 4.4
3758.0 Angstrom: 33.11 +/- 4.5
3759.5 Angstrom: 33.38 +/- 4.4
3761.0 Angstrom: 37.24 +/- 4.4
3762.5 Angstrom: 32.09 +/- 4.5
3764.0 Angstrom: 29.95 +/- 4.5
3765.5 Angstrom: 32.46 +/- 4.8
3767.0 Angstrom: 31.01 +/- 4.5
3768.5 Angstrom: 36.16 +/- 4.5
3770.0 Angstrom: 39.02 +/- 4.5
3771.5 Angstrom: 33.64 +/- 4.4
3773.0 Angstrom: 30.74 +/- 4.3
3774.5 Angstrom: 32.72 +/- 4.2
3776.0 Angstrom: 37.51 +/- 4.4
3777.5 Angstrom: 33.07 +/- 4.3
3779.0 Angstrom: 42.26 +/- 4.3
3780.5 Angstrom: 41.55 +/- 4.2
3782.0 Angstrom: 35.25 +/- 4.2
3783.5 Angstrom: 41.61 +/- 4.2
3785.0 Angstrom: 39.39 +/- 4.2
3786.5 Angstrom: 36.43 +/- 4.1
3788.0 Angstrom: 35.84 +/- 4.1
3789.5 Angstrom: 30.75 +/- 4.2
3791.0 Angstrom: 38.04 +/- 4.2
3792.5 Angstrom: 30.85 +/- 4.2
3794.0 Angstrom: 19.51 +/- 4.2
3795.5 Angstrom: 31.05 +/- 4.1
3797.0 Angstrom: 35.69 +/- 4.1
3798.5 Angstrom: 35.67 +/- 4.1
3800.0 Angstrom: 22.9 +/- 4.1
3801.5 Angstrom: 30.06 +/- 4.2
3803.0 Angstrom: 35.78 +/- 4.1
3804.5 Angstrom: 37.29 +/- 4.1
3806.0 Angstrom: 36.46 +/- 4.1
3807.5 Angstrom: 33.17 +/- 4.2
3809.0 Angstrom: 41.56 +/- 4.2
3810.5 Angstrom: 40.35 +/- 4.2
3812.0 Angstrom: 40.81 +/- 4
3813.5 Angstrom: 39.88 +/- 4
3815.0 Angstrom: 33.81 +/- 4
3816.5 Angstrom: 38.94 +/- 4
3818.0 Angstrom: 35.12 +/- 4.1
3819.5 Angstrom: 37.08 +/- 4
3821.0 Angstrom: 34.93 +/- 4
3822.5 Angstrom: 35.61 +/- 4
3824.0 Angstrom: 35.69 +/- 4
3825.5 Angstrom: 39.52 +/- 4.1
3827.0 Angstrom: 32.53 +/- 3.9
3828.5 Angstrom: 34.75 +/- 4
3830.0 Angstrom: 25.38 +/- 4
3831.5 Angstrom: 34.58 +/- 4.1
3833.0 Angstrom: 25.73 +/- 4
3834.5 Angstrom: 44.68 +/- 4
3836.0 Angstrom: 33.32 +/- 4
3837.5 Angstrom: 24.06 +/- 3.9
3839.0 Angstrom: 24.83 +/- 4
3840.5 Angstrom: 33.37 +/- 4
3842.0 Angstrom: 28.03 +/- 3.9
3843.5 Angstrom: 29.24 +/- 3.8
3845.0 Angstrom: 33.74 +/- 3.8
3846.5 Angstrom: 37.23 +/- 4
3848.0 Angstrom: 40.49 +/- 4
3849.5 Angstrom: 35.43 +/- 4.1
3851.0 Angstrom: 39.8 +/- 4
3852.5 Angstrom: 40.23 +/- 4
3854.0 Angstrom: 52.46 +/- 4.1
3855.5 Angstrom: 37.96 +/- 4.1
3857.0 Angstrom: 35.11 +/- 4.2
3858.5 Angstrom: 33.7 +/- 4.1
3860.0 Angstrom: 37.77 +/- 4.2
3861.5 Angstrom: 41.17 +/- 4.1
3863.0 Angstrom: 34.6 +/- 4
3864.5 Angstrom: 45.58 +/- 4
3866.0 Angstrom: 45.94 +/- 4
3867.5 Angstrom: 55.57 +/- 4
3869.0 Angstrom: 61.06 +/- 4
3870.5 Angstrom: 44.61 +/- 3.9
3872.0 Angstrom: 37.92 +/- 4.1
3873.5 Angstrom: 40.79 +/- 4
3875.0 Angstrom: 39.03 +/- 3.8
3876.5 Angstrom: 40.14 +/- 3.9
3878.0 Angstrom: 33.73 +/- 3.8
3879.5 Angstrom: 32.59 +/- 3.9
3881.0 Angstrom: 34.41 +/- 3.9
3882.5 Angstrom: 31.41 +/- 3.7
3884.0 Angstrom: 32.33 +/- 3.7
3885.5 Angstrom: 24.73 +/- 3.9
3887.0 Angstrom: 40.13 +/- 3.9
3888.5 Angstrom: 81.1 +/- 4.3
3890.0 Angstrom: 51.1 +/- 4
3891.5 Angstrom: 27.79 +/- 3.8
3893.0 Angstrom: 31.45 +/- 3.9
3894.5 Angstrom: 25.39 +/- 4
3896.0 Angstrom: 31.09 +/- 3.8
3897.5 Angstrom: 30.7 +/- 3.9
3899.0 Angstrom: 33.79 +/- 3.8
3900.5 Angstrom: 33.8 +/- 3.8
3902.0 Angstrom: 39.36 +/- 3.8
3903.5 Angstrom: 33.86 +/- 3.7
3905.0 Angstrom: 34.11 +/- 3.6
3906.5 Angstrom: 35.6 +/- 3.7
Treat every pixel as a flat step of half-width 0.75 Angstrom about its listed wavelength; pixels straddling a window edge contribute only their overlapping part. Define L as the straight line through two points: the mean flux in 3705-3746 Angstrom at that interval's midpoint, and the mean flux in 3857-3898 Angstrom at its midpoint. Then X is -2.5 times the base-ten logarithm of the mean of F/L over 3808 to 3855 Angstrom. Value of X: 0.42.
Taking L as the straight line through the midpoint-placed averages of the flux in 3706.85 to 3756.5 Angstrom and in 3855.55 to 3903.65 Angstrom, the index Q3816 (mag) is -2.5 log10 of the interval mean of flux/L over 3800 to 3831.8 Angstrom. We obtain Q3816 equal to 0.454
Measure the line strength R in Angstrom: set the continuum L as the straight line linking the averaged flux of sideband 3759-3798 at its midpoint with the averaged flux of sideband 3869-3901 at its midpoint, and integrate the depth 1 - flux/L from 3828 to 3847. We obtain 2.6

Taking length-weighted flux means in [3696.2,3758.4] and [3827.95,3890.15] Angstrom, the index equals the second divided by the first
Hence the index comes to 0.6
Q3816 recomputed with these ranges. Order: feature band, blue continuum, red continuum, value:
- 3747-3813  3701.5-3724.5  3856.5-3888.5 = 0.068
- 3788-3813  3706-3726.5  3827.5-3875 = 0.340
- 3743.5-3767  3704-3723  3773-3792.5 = 0.096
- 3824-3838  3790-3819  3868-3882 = 0.117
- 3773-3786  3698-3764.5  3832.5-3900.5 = 0.400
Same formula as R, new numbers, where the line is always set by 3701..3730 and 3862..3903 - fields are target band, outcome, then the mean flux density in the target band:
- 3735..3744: 5.8 Angstrom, 32.9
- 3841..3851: 3.4 Angstrom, 34.4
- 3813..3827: 5.8 Angstrom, 36.4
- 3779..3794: 7.8 Angstrom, 36.1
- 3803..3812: 3.9 Angstrom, 37.9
